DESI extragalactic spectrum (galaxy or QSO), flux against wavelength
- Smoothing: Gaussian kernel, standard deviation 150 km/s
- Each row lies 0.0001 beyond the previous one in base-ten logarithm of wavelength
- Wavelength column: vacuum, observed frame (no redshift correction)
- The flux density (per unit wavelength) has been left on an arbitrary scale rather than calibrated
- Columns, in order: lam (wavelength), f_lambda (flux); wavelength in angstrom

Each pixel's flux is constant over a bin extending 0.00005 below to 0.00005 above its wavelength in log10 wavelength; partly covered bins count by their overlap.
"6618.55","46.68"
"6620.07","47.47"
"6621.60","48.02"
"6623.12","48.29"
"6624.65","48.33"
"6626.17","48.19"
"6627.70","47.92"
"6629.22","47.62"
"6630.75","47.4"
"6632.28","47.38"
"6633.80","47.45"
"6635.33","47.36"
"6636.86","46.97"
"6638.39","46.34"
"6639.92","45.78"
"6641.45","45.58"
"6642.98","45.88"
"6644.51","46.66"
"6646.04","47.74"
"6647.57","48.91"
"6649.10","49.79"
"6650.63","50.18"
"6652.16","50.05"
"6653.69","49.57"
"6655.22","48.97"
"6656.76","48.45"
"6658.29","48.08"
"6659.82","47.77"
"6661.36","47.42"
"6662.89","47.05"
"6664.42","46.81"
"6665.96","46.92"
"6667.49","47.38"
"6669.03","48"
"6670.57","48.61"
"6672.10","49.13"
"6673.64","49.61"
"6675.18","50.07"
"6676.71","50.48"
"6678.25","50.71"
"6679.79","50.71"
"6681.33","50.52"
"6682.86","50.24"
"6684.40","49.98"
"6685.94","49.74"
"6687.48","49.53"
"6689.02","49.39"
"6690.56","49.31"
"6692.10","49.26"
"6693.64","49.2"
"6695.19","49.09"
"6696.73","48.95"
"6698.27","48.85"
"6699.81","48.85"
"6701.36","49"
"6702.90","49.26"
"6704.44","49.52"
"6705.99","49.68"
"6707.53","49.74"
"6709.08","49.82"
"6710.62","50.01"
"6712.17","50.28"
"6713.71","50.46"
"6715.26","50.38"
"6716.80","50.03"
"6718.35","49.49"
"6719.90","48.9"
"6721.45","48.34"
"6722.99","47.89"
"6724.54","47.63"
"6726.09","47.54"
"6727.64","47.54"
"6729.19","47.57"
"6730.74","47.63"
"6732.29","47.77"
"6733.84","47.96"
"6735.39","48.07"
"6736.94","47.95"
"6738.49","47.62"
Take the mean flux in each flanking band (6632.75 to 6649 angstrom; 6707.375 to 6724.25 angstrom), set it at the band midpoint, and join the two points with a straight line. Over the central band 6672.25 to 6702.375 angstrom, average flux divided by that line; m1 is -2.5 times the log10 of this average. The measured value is -0.024 mag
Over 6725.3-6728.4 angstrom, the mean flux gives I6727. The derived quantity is 47.5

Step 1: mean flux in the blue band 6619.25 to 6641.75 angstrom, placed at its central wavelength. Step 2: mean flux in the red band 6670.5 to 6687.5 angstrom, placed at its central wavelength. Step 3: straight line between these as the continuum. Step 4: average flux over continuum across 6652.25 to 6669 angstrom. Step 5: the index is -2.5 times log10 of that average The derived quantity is 0.02 mag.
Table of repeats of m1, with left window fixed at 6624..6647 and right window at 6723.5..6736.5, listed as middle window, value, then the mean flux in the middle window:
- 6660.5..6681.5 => -0.03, 48.7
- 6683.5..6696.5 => -0.04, 49.4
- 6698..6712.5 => -0.04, 49.5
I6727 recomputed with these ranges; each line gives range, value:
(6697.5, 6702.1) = 48.9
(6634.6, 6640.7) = 46.6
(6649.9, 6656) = 49.7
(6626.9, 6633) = 47.6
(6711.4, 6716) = 50.4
